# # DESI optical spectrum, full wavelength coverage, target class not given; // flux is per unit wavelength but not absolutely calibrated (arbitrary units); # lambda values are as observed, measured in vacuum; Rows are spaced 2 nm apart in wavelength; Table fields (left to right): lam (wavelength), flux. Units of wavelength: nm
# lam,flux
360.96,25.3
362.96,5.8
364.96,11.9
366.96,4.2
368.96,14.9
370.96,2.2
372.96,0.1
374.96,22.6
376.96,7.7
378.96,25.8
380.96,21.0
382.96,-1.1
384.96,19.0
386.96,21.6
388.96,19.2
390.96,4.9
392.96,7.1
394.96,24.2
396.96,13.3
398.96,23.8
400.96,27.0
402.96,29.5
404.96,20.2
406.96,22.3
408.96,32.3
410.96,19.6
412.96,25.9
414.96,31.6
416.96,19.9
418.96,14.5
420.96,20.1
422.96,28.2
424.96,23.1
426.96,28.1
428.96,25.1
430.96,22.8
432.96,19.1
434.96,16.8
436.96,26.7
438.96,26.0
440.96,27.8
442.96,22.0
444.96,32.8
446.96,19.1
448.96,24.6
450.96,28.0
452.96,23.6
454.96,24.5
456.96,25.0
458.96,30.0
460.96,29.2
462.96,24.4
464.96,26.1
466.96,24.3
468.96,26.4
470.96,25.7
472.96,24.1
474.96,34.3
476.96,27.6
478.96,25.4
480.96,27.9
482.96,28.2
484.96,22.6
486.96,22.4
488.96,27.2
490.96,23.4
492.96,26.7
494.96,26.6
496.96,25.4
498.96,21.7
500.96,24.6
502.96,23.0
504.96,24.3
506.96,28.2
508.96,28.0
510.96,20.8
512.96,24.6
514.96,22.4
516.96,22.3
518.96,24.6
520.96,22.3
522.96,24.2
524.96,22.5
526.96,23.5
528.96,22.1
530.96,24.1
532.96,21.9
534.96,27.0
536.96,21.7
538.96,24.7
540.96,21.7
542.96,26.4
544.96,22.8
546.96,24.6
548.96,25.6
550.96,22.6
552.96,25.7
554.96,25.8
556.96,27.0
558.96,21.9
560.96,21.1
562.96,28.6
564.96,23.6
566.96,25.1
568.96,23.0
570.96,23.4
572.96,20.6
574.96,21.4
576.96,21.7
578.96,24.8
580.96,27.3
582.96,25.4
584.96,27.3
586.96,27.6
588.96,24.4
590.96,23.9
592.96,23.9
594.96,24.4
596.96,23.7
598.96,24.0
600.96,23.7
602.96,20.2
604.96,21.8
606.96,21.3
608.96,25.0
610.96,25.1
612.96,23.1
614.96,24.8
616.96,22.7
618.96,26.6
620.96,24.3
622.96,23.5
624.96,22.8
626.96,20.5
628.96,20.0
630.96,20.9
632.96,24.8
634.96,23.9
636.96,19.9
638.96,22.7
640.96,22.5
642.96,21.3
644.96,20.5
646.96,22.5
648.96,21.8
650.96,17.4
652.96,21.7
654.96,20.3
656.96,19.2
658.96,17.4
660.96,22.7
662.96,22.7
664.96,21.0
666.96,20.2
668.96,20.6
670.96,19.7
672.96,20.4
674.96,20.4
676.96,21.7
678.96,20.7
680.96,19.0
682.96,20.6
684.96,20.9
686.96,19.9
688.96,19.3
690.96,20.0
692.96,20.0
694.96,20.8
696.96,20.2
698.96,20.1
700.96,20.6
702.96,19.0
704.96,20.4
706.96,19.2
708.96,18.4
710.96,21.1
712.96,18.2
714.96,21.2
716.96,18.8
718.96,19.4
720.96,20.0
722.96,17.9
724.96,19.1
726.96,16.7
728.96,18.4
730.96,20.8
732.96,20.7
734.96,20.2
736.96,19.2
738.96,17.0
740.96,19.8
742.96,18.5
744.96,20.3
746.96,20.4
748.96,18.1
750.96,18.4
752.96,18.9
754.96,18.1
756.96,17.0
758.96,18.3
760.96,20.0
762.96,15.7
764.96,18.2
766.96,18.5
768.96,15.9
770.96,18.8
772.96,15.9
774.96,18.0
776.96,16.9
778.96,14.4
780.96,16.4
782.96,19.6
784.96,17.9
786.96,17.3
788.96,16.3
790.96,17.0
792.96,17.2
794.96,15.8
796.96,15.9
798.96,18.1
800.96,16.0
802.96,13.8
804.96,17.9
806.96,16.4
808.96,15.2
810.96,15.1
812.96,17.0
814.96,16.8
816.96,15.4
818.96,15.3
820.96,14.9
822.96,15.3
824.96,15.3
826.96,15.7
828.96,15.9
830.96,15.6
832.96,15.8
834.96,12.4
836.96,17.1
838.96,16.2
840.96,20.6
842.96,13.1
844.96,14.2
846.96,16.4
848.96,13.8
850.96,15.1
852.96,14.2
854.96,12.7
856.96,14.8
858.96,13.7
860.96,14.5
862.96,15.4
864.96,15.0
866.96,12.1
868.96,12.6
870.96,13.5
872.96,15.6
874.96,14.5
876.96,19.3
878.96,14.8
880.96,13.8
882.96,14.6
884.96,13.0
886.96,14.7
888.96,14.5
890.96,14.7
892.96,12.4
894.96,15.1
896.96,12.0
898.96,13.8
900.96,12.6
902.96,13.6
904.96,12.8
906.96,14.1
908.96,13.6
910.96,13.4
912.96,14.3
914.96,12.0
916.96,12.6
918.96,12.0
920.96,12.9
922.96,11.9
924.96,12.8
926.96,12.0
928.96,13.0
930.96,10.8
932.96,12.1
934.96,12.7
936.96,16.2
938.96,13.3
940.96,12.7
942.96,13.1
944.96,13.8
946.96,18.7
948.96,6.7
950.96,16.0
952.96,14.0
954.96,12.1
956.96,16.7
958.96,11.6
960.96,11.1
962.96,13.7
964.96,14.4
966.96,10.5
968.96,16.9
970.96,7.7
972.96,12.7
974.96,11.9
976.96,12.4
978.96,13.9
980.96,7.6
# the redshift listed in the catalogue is 0.000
